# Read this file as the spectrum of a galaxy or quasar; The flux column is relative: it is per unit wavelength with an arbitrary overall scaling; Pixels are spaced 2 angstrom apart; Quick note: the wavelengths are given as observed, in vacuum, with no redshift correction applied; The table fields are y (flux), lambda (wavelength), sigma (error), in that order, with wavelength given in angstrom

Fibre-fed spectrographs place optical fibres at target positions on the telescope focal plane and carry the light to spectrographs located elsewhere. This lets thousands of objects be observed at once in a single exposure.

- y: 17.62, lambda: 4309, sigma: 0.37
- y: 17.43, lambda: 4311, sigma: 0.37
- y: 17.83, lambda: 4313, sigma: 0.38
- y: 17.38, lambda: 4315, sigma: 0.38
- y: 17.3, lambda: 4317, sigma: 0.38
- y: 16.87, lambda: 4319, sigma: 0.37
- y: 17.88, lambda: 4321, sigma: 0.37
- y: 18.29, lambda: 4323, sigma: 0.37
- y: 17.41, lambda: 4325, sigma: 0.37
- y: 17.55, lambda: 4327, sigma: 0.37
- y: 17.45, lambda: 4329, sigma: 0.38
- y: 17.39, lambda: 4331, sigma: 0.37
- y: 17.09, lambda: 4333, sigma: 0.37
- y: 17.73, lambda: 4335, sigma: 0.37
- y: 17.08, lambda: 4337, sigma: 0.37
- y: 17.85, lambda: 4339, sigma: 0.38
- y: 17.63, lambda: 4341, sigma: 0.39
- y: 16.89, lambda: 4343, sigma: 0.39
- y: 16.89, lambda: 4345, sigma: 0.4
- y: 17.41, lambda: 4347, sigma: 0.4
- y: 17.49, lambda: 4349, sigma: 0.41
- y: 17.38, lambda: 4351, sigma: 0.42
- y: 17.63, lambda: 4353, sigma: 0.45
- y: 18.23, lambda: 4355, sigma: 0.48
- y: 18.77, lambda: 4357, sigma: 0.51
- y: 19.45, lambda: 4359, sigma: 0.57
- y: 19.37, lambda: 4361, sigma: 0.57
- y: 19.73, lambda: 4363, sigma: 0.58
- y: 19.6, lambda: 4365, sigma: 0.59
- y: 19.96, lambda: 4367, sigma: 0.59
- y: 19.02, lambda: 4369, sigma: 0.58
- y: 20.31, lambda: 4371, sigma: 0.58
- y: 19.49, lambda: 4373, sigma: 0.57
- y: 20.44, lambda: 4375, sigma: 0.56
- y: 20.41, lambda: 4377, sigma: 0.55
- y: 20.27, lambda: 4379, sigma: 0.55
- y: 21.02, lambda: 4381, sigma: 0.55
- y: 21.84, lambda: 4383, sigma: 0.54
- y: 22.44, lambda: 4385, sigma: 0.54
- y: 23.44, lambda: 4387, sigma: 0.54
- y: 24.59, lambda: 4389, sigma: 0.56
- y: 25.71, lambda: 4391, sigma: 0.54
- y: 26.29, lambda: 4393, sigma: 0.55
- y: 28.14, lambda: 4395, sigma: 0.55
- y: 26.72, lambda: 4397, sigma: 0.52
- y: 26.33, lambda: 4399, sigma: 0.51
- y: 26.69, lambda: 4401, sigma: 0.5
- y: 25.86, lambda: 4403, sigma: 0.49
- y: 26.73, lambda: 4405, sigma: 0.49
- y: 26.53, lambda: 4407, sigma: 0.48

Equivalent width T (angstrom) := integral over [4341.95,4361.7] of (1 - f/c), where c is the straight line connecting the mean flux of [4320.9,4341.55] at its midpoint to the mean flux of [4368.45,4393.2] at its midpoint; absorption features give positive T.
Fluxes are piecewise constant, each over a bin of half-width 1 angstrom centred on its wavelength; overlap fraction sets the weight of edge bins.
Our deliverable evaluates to 1.46 angstrom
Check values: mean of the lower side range 17.6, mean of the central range 17.9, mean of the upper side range 21.9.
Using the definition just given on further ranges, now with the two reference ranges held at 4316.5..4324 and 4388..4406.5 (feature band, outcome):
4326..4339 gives 1.1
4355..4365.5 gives 1.4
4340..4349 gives 1.4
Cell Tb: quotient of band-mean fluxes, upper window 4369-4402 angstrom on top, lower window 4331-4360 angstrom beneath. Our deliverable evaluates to 1.3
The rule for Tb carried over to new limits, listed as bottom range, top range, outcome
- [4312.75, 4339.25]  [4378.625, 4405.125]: 1.42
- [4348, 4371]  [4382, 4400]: 1.33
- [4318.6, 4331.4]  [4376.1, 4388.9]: 1.24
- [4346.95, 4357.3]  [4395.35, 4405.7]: 1.49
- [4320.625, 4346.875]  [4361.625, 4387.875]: 1.18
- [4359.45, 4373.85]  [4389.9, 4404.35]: 1.35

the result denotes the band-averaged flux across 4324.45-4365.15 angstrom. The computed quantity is 17.9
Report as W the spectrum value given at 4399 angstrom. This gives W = 26.33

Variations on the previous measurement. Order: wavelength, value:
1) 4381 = 21.02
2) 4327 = 17.55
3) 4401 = 26.69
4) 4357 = 18.77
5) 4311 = 17.43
